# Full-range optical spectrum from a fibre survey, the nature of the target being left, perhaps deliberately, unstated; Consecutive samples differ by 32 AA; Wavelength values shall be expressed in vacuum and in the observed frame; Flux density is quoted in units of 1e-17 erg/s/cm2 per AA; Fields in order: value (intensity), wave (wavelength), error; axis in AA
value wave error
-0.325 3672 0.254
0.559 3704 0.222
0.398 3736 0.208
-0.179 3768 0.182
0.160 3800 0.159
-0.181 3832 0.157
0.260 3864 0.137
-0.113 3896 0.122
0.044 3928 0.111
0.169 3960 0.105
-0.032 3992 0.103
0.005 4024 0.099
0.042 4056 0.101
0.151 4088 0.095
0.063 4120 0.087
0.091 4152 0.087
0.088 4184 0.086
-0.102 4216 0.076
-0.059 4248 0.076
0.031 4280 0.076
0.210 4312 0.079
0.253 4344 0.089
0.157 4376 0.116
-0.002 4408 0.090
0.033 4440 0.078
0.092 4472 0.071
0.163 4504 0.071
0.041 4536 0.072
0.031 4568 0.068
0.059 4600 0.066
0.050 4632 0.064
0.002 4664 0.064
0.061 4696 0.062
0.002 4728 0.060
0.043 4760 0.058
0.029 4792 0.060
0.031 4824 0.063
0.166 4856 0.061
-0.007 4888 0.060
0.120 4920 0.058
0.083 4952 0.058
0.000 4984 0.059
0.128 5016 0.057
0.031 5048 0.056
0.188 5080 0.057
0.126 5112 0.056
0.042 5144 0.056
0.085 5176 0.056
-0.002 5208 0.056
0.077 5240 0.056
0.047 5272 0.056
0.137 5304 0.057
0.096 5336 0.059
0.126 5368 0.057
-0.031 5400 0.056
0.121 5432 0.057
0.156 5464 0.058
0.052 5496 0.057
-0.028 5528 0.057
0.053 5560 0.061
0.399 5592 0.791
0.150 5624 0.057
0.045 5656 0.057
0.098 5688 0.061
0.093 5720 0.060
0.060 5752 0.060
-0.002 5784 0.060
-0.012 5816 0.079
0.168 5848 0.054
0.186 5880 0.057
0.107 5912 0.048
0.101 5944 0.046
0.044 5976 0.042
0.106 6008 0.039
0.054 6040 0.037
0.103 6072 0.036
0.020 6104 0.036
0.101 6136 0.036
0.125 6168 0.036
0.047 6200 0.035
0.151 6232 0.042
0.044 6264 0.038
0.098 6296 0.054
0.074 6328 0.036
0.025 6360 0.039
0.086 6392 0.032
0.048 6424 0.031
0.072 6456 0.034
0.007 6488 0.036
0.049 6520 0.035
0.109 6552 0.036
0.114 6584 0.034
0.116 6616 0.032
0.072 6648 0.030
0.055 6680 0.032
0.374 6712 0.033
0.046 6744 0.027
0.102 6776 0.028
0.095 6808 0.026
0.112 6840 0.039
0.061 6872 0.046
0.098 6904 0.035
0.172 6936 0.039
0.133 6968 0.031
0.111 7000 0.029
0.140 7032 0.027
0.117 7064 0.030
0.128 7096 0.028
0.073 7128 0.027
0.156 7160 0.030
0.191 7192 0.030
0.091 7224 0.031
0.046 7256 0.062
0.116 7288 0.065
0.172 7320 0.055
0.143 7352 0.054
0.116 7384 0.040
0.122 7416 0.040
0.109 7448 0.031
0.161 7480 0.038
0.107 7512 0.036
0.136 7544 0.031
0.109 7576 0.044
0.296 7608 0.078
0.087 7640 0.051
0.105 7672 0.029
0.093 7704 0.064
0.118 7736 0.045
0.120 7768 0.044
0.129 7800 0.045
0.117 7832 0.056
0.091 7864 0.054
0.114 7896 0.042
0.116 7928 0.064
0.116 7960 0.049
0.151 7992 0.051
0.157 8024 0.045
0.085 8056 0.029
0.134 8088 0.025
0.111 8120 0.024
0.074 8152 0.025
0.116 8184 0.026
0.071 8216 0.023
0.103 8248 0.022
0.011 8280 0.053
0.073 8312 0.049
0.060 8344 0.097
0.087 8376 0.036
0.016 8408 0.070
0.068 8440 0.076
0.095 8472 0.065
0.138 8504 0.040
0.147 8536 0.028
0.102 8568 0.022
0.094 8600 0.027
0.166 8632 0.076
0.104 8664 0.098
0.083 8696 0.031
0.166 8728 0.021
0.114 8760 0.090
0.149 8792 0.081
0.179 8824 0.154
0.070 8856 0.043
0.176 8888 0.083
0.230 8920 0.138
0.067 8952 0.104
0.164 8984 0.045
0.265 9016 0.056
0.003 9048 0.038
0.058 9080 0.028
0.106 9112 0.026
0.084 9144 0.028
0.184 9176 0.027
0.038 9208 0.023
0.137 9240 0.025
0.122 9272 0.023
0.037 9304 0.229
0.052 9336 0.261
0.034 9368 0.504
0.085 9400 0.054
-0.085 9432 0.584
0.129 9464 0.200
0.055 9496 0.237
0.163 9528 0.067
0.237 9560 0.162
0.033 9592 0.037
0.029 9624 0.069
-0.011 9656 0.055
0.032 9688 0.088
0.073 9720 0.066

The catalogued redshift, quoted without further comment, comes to 0.797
